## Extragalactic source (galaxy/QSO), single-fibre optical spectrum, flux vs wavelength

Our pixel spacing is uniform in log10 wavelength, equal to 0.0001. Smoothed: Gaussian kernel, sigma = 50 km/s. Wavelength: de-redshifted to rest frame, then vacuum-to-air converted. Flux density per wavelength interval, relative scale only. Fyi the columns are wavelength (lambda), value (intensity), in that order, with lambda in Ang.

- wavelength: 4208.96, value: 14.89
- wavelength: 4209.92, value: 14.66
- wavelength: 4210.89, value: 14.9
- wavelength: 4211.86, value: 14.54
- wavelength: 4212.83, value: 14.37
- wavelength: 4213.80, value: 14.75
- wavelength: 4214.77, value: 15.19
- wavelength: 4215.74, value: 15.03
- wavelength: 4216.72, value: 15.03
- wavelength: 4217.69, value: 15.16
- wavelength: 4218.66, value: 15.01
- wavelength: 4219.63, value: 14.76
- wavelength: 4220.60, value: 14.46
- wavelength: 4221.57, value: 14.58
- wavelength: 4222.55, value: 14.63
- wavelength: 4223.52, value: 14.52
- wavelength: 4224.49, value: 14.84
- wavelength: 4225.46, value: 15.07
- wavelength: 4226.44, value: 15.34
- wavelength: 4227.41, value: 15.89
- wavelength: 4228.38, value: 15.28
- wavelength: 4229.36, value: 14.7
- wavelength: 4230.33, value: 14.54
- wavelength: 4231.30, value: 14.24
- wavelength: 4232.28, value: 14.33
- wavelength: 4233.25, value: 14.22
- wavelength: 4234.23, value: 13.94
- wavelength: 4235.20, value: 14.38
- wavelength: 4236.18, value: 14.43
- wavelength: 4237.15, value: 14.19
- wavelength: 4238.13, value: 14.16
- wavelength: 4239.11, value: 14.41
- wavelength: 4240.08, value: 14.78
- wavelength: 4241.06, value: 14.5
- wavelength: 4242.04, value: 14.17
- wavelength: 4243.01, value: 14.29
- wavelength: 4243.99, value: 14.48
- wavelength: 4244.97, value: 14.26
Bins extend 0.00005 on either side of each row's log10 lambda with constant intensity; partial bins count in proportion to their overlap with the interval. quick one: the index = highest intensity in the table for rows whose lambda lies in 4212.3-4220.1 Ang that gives 15.19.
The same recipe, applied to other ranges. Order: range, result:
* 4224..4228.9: 15.89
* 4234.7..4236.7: 14.43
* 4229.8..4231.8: 14.54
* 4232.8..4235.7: 14.38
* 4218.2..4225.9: 15.07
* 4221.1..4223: 14.63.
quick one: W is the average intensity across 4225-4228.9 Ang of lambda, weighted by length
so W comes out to 15.4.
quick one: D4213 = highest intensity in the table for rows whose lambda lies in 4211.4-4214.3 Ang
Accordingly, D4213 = 14.75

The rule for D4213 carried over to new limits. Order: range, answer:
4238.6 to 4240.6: 14.78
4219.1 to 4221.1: 14.76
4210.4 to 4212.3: 14.9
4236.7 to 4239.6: 14.41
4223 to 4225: 14.84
